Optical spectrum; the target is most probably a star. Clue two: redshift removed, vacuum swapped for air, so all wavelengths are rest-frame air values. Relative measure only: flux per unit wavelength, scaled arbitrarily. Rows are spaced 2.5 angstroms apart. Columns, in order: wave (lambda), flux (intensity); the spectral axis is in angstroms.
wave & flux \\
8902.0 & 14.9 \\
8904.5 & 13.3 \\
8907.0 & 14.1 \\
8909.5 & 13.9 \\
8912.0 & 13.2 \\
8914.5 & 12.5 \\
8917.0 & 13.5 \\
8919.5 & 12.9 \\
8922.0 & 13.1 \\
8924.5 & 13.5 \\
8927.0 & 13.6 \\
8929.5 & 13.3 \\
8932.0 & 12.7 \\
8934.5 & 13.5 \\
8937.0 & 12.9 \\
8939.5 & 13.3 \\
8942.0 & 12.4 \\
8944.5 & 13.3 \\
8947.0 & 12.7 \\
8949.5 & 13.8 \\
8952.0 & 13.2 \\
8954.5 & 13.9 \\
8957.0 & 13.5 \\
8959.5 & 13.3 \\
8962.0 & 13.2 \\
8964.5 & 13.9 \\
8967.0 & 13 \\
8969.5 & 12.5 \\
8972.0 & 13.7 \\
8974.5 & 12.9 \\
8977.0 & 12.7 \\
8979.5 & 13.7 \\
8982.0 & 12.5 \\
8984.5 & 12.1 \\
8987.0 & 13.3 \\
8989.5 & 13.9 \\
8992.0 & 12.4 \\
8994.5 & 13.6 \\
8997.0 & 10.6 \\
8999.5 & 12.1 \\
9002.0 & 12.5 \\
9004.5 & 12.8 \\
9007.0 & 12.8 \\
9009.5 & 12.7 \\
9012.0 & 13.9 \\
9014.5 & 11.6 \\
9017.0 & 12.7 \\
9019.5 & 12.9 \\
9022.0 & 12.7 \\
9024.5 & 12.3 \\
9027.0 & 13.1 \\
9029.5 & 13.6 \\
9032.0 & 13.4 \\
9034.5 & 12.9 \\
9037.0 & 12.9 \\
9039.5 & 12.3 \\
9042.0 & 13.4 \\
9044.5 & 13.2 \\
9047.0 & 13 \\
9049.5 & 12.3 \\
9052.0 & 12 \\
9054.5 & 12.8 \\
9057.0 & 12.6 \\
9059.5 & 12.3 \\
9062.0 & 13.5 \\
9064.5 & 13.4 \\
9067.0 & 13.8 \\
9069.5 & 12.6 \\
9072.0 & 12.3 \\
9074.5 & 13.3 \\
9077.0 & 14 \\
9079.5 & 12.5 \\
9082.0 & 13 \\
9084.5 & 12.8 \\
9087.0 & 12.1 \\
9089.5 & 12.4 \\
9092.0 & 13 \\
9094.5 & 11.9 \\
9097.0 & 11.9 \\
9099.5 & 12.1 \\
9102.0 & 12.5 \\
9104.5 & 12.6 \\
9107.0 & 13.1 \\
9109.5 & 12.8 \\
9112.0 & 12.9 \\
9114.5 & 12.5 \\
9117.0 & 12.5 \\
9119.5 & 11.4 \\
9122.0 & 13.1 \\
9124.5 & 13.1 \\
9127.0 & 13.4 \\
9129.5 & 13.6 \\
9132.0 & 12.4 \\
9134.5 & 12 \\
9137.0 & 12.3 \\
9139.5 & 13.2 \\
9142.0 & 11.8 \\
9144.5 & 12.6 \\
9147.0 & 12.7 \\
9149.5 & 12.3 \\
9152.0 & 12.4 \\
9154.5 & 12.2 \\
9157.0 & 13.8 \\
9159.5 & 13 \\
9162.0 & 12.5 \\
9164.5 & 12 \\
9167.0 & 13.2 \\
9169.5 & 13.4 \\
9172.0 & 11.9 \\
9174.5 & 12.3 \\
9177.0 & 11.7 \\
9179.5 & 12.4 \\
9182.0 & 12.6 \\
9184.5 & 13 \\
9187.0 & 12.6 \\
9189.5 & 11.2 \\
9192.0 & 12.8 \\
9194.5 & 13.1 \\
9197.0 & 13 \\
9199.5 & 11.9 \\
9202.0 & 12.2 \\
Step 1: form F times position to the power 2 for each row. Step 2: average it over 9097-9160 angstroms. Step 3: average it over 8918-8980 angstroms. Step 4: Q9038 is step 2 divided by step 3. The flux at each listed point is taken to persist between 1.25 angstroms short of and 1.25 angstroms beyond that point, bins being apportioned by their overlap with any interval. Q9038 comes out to 0.99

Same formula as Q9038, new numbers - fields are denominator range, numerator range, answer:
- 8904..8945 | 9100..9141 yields 1.00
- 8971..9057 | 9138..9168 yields 1.02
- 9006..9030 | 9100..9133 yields 1.02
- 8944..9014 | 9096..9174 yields 1.00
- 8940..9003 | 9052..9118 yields 1.00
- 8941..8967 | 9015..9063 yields 0.98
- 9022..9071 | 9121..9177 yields 1.00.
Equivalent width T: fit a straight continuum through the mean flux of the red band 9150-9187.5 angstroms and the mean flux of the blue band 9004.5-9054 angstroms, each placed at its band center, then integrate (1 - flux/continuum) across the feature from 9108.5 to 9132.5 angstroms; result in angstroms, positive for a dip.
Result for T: -0.2 angstroms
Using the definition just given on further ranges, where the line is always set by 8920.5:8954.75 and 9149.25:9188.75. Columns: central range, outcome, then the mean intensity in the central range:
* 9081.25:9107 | 0.7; 12.5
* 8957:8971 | -0.1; 13.2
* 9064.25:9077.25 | -0.3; 13.2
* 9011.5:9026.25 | 0.4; 12.6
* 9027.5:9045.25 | -0.2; 13.1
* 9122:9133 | -0.4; 13.1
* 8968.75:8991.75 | 0.1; 13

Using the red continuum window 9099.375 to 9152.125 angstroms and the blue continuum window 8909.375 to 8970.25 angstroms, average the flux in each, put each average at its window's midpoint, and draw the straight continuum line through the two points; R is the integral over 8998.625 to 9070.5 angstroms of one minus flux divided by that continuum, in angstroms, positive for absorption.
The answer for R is 0.42 angstroms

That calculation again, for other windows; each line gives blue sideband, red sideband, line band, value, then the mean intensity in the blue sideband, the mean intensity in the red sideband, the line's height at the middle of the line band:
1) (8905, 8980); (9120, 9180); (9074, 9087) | -0.2 angstroms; 13.3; 12.6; 12.8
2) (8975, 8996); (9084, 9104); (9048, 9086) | -1.2 angstroms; 13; 12.3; 12.5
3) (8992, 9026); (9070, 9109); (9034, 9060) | -0.2 angstroms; 12.6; 12.6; 12.6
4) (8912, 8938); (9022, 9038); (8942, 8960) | -0.3 angstroms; 13.2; 13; 13.1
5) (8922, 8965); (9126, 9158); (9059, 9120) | 0.5 angstroms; 13.3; 12.7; 12.8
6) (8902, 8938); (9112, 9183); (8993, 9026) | 1.2 angstroms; 13.3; 12.6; 13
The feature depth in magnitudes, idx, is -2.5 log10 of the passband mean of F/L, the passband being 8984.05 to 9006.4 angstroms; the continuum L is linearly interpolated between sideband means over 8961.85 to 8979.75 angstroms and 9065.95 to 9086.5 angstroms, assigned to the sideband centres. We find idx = 0.04 mag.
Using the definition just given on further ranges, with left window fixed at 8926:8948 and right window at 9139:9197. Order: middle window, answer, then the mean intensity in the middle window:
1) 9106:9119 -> 0.00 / 12.7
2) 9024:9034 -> -0.02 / 13.1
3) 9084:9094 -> 0.02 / 12.5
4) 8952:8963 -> -0.03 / 13.4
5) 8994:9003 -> 0.07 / 12.1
